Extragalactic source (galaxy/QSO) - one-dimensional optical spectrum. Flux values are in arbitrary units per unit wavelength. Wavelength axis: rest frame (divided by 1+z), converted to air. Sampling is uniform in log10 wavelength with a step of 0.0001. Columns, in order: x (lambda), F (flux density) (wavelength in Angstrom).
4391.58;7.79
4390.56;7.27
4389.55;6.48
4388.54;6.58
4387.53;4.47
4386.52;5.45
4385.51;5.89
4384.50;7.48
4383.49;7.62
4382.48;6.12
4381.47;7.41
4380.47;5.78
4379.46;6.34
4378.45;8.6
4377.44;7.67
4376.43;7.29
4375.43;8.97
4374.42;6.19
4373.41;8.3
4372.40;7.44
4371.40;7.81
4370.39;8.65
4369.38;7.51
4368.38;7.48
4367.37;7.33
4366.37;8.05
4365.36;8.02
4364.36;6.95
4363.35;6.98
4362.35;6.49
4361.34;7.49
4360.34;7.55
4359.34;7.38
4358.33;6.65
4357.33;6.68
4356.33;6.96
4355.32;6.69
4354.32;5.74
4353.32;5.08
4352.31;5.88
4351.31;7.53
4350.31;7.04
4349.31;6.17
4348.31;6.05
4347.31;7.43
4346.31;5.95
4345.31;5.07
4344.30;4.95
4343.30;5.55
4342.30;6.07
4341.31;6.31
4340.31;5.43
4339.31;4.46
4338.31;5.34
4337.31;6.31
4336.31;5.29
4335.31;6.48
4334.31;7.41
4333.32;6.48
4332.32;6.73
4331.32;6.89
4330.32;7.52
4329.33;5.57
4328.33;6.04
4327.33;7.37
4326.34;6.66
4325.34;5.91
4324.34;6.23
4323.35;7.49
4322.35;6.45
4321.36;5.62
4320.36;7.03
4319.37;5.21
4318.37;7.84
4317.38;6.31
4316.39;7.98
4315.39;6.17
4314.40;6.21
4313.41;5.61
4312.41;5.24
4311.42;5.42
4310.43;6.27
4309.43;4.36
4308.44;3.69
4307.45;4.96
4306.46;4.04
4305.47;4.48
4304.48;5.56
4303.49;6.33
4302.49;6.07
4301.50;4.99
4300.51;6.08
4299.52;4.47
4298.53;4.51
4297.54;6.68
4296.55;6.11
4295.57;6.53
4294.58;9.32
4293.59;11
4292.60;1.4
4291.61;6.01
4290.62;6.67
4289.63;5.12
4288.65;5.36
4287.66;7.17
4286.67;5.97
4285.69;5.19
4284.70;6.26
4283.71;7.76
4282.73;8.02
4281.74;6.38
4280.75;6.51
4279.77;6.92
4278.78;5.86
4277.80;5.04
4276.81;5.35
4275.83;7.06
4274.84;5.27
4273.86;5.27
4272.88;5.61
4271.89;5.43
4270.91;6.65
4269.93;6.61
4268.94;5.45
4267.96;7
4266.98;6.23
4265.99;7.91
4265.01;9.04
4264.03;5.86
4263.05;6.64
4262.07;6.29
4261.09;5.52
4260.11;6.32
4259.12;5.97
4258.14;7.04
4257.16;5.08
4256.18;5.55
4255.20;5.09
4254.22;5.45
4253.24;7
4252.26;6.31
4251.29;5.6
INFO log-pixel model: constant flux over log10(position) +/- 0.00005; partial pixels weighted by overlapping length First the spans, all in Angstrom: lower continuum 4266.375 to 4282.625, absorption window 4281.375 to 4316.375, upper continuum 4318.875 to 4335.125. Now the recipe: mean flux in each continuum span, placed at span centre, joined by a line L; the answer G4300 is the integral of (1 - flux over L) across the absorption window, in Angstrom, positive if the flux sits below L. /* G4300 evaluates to 2.2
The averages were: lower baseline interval 6.1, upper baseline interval 6.54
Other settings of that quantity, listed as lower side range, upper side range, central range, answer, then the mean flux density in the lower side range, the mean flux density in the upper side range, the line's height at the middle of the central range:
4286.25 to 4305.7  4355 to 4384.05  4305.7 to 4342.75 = 2.65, 6.01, 7.33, 6.52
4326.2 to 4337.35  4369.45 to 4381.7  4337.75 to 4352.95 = 2.07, 6.57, 7.54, 6.87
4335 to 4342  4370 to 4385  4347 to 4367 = -1.04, 5.65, 7.44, 6.5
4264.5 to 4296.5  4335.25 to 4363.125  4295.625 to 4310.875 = 2.59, 6.41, 6.22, 6.35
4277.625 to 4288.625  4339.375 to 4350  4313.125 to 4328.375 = -1.11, 6.46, 5.86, 6.09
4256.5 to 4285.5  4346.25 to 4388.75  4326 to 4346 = 1.99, 6.34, 6.97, 6.76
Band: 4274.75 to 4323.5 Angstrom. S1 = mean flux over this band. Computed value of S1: 6.02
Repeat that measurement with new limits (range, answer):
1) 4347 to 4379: 7.19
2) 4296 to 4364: 6.11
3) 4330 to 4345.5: 6.02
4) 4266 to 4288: 6.26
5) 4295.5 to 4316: 5.41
